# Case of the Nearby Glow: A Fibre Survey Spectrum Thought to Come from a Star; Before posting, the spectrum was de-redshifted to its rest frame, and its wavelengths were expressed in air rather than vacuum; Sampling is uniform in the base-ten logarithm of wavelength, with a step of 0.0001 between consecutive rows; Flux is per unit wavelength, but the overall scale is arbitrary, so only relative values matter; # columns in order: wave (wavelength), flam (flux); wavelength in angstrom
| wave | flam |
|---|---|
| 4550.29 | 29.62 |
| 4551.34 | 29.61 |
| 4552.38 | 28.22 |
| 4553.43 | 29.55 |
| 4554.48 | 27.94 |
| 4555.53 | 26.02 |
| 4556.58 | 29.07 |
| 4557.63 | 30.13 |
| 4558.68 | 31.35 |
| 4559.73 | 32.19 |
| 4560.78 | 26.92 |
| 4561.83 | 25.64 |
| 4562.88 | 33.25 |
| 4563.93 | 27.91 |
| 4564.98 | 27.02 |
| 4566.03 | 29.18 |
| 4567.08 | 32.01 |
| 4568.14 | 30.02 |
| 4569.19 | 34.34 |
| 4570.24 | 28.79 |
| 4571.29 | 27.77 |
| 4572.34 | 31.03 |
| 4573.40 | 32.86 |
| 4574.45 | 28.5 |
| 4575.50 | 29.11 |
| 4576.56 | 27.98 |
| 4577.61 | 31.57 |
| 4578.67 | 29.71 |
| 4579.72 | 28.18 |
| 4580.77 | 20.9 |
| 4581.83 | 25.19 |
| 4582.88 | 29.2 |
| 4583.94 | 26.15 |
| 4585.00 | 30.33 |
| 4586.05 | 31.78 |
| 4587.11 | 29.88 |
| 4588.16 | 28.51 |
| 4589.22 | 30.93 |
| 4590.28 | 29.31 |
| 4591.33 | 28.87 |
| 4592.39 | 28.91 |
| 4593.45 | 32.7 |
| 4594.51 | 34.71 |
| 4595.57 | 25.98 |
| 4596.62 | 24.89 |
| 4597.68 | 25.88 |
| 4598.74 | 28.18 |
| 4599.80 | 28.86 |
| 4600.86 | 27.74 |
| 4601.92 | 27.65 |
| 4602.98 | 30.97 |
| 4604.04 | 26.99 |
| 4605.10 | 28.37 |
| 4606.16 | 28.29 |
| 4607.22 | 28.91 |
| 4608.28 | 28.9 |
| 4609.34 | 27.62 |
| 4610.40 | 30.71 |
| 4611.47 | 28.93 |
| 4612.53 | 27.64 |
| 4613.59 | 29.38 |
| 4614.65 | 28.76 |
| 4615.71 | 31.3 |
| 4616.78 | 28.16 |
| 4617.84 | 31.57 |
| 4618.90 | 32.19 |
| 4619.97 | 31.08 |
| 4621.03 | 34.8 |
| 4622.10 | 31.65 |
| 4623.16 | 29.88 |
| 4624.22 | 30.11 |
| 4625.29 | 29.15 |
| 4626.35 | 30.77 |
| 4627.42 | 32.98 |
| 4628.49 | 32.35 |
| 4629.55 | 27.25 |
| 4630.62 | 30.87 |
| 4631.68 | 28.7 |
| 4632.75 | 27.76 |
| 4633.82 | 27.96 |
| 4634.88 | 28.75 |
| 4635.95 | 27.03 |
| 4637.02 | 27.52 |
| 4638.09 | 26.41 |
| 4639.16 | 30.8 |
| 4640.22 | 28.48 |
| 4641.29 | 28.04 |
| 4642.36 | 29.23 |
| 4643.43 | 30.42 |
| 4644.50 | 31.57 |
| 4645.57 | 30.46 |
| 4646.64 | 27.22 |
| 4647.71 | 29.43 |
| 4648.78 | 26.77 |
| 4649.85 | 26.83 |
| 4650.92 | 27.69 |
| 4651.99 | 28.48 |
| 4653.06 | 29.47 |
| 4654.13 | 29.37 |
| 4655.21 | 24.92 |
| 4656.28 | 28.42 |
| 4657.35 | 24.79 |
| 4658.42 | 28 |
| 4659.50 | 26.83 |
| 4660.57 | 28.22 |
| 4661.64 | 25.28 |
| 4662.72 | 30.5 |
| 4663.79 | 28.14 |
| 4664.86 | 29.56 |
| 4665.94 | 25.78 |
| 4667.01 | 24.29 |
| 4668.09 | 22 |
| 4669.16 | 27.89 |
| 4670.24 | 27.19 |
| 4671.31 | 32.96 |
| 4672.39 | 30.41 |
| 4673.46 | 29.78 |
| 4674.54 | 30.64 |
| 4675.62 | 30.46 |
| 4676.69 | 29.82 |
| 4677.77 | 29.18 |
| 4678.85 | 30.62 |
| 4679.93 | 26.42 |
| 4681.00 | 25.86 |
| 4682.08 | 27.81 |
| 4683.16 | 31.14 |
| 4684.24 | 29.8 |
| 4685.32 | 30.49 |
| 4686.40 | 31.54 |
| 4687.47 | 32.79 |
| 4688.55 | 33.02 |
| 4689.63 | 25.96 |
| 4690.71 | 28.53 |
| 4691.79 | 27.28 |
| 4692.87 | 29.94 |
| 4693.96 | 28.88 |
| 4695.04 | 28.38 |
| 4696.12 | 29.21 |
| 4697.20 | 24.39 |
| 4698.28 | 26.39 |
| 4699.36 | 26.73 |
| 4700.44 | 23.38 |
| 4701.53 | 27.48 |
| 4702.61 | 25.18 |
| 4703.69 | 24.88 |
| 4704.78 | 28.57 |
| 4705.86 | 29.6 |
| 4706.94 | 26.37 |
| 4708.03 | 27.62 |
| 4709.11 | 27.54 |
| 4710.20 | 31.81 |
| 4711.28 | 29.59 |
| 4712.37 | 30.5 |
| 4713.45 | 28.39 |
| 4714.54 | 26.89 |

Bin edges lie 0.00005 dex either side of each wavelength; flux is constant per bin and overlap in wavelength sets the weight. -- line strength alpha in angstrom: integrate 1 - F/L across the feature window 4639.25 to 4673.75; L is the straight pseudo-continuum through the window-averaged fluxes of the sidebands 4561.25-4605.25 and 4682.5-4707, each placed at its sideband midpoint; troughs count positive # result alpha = 0.5 angstrom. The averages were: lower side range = 29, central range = 28.1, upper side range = 28.3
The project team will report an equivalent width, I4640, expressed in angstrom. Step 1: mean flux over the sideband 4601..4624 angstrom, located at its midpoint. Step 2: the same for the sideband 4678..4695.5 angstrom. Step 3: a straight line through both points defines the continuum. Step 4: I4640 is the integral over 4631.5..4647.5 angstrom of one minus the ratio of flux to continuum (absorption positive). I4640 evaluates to 0.4 angstrom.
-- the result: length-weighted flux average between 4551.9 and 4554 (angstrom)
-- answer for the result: 28.8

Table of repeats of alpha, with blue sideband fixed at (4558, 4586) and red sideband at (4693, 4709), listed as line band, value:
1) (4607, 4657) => -2.0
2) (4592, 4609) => 0.1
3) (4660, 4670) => 0.3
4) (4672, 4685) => -0.9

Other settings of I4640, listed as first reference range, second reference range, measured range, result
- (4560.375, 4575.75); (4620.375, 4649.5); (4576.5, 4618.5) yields 1.1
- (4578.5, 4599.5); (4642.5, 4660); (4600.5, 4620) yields -0.5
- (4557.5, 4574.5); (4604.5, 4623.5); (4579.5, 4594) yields 0.6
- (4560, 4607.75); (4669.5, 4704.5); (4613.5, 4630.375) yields -1.1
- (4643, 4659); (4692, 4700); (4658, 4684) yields -0.3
